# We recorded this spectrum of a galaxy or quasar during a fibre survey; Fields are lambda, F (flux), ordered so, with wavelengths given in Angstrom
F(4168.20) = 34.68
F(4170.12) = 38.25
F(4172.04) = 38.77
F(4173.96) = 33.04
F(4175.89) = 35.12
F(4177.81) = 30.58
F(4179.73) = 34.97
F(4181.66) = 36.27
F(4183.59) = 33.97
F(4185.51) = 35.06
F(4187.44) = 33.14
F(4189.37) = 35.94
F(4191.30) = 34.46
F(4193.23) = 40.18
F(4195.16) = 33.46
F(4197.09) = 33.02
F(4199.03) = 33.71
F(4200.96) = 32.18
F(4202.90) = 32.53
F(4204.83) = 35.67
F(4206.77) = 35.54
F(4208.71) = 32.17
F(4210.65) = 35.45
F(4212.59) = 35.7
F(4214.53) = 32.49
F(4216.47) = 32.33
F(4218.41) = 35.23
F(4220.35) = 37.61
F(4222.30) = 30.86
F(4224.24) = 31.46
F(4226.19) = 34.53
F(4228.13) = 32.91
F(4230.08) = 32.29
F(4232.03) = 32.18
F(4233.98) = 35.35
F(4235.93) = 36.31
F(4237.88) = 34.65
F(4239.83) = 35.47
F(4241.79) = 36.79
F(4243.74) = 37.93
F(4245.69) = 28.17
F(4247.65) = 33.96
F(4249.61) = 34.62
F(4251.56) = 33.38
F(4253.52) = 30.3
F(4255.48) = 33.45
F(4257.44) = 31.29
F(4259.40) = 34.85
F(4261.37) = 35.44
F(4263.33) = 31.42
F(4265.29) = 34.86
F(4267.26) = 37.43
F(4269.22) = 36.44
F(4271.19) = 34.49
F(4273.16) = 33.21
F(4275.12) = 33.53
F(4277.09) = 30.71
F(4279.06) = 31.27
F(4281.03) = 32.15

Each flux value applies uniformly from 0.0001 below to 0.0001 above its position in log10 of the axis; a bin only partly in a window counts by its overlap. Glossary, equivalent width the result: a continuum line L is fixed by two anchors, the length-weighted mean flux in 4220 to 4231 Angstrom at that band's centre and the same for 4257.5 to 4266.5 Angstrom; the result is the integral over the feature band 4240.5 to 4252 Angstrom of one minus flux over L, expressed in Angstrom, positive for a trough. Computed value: -0.2 Angstrom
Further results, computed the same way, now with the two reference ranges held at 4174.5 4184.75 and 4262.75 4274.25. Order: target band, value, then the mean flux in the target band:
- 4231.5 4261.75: 0.5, 34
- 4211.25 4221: -0.1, 34.6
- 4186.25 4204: 0.0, 34.3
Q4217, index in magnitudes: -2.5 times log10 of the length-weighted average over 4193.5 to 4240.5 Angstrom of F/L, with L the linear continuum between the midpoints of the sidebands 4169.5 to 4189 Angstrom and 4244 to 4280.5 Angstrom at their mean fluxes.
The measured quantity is 0.01 mag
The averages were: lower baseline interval 34.9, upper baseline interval 33.4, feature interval 34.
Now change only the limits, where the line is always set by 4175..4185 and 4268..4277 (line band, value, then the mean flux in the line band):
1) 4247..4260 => 0.036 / 33.1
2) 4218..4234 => 0.024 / 33.4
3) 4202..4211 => 0.000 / 34.2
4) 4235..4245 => -0.057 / 36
